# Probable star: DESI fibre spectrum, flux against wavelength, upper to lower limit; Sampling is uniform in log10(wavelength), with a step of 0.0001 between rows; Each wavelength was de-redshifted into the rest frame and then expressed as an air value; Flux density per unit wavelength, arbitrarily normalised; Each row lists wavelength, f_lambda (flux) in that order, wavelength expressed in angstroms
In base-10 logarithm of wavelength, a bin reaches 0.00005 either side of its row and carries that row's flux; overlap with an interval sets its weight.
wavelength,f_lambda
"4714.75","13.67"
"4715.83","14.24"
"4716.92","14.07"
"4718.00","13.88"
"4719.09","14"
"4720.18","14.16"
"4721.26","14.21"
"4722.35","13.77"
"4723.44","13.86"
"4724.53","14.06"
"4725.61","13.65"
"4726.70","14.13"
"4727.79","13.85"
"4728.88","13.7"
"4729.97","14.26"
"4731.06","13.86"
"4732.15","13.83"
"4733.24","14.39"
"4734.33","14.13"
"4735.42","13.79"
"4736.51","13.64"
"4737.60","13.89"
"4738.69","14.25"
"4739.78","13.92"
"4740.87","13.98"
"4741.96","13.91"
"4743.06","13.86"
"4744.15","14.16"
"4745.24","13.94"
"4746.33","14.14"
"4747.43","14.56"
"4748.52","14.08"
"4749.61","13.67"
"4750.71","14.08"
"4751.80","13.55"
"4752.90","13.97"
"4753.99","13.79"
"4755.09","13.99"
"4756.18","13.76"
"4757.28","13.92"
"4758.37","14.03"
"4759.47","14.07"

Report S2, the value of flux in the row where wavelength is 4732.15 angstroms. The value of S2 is 13.83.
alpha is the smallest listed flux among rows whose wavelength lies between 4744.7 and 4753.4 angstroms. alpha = 13.55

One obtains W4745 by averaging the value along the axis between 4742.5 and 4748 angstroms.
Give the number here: 14.1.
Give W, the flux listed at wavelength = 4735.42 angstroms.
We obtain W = 13.79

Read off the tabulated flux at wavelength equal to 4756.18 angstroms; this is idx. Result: 13.76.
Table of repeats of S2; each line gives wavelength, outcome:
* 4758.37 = 14.03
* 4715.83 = 14.24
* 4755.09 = 13.99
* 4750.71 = 14.08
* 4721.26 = 14.21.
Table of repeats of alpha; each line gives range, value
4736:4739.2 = 13.64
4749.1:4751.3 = 13.67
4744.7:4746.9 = 13.94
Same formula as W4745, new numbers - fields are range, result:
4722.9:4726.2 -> 13.9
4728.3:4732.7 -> 13.9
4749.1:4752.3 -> 13.8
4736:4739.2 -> 13.9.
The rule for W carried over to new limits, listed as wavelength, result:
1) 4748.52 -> 14.08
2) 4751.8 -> 13.55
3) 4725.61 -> 13.65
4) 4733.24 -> 14.39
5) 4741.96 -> 13.91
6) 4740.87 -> 13.98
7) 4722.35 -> 13.77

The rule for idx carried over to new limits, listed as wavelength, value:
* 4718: 13.88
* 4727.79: 13.85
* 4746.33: 14.14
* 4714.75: 13.67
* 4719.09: 14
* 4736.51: 13.64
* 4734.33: 14.13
